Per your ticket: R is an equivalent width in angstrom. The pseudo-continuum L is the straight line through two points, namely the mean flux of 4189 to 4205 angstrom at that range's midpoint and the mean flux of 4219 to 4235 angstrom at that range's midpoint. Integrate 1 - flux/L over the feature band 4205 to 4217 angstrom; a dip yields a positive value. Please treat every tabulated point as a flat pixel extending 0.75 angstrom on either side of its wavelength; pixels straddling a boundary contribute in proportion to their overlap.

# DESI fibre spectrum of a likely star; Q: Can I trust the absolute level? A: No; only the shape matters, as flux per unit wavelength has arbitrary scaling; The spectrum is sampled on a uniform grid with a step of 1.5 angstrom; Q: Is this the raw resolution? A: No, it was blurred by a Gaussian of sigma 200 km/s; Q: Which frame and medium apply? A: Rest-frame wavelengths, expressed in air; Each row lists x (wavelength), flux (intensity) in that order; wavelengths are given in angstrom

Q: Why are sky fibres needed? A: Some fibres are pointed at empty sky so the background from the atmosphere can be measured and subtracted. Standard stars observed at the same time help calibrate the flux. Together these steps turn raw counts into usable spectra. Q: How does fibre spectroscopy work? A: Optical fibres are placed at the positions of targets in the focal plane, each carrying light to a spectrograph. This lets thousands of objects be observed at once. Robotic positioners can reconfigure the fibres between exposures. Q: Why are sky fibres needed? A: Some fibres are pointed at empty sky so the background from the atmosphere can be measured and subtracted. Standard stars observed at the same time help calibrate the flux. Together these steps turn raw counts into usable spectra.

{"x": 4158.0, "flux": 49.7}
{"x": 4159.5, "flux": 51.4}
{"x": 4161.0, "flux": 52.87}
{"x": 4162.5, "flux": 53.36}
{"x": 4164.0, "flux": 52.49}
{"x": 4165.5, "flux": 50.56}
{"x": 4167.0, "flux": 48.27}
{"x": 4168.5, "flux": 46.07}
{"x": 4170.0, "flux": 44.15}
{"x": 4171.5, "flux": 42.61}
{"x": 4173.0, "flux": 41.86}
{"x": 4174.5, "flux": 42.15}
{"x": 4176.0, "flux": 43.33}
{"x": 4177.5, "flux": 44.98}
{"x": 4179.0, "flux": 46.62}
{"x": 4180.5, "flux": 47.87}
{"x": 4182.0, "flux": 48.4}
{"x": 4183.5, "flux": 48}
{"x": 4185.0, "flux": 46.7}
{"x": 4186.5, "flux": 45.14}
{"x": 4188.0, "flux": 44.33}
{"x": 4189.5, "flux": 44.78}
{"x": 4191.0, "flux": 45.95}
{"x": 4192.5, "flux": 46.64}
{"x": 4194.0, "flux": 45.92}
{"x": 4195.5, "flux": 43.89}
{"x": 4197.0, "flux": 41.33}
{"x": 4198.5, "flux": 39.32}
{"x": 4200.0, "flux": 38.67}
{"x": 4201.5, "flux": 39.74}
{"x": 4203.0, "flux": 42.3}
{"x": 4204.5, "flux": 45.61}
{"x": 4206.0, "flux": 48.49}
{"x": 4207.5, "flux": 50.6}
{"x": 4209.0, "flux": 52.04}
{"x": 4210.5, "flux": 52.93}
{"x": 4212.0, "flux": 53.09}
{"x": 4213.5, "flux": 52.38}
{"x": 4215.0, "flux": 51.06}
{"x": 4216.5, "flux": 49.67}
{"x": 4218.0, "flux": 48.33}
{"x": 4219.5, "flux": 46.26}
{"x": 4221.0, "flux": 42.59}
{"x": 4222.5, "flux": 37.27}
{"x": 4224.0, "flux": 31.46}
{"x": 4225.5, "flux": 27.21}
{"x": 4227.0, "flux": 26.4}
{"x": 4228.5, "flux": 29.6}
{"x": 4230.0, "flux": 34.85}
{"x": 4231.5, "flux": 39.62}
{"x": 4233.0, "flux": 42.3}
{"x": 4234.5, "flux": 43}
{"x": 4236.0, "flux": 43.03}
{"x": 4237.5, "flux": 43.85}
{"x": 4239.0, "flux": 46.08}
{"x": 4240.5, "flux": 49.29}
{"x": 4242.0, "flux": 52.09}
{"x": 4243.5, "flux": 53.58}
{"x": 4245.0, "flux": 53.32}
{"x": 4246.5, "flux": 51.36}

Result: -3.4 angstrom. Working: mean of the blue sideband 43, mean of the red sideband 36.2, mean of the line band 51.2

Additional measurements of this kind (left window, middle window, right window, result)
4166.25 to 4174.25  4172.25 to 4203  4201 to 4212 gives 1.2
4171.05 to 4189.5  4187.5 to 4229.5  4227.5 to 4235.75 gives -2.3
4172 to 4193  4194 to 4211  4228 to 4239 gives -0.6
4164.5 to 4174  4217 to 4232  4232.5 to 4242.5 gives 3.0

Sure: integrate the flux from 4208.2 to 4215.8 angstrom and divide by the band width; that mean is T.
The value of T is 52.3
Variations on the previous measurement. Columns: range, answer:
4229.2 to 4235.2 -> 39.8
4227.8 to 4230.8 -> 32.4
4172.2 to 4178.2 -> 43.1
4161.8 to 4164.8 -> 52.9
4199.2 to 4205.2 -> 41.5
